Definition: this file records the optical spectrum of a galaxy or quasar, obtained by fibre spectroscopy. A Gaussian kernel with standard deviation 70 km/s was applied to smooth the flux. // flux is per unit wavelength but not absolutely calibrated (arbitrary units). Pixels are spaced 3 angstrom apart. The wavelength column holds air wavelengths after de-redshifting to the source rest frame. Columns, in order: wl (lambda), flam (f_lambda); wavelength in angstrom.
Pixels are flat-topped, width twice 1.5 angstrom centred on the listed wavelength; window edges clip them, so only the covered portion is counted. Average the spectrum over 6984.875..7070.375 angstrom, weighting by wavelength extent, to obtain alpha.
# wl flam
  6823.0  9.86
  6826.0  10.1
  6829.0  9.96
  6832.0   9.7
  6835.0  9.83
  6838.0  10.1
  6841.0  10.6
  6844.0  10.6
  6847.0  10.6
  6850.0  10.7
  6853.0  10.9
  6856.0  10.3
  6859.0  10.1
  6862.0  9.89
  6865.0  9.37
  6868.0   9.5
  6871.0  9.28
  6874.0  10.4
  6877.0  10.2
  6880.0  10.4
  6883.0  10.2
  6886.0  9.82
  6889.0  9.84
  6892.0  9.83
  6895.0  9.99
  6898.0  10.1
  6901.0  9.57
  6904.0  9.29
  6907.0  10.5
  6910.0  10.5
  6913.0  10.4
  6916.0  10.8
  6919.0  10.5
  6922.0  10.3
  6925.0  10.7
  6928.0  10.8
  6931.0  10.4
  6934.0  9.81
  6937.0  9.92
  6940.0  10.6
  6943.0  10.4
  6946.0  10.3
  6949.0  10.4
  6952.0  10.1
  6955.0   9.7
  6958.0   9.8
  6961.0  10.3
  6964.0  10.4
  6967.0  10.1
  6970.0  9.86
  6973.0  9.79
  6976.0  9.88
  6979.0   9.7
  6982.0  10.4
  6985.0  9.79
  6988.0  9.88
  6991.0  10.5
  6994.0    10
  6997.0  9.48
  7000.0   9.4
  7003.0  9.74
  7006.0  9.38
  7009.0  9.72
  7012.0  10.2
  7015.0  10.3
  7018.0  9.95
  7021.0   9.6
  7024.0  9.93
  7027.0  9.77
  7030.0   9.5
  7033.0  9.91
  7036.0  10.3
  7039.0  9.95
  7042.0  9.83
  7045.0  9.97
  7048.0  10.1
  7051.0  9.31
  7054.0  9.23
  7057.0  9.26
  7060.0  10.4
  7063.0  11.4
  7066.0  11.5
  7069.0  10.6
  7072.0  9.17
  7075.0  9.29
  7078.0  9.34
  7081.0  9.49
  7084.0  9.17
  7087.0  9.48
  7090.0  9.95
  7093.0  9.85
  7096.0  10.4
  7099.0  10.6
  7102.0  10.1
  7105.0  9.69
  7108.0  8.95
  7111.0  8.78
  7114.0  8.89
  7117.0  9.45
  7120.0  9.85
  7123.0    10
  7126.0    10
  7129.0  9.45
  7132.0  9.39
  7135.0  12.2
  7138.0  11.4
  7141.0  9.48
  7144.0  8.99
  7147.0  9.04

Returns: 9.96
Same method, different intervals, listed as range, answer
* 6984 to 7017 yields 9.86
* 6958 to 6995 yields 10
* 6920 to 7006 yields 10.1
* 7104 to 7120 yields 9.2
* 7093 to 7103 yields 10.3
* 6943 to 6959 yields 10.1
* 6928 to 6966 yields 10.2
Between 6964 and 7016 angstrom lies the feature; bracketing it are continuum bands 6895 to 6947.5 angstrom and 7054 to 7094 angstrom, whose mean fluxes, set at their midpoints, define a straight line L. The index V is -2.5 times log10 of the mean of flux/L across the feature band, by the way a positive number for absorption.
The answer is 0.02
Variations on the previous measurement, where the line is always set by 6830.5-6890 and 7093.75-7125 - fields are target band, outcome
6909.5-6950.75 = -0.04 mag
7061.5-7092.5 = -0.02 mag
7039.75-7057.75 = 0.02 mag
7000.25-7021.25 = 0.00 mag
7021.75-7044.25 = -0.01 mag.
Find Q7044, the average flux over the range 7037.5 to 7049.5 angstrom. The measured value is 9.96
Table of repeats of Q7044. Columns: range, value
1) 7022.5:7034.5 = 9.78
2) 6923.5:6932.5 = 10.6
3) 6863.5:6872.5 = 9.38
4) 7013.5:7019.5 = 10.1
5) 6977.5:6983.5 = 10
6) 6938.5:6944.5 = 10.5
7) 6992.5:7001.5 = 9.63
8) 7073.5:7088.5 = 9.35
